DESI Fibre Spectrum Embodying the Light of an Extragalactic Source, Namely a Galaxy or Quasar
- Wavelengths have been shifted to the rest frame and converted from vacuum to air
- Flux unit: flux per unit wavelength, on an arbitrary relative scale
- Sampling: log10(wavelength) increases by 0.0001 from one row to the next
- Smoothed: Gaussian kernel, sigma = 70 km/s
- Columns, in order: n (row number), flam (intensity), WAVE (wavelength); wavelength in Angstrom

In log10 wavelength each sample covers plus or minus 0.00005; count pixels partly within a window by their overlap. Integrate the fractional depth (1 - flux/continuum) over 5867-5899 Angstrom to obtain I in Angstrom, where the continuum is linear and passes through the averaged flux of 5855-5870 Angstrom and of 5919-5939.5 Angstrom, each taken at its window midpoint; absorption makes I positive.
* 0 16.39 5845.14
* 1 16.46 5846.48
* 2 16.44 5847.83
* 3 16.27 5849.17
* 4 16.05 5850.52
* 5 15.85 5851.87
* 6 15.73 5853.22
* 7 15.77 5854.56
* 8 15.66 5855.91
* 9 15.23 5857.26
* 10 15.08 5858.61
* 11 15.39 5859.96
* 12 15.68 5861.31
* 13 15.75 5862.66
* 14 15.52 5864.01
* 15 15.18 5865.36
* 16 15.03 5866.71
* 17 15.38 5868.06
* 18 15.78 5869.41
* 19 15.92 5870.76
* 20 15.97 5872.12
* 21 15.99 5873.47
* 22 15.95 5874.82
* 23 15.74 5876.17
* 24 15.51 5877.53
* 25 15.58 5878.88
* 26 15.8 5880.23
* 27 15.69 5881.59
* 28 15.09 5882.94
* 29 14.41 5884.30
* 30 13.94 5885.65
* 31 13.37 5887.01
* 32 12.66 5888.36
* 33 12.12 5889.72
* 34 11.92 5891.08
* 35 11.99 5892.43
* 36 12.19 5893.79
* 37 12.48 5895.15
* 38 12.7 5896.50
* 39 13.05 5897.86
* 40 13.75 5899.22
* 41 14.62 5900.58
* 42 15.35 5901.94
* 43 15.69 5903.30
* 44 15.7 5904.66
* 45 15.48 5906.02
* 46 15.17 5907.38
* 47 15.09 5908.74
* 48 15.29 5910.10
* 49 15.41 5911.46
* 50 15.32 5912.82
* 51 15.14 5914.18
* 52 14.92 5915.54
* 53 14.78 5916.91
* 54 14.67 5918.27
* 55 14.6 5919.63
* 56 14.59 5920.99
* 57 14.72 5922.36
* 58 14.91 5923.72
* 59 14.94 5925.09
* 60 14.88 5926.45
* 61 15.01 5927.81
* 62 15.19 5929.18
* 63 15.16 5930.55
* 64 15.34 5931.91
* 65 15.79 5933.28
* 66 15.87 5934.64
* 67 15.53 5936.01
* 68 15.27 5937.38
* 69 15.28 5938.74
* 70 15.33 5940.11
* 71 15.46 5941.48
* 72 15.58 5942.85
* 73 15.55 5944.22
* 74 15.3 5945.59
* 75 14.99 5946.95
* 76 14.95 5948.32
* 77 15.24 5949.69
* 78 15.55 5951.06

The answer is 2.1 Angstrom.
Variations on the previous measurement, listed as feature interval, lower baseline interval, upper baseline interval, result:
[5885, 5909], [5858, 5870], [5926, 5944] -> 2.62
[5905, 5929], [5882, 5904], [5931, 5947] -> -0.83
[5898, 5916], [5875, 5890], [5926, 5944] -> -0.13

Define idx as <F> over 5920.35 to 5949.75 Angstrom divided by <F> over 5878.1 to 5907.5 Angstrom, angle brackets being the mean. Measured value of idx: 1.1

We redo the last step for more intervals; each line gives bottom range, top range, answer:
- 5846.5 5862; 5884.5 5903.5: 0.84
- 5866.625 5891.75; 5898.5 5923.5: 1.01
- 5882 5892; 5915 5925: 1.10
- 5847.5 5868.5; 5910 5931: 0.96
